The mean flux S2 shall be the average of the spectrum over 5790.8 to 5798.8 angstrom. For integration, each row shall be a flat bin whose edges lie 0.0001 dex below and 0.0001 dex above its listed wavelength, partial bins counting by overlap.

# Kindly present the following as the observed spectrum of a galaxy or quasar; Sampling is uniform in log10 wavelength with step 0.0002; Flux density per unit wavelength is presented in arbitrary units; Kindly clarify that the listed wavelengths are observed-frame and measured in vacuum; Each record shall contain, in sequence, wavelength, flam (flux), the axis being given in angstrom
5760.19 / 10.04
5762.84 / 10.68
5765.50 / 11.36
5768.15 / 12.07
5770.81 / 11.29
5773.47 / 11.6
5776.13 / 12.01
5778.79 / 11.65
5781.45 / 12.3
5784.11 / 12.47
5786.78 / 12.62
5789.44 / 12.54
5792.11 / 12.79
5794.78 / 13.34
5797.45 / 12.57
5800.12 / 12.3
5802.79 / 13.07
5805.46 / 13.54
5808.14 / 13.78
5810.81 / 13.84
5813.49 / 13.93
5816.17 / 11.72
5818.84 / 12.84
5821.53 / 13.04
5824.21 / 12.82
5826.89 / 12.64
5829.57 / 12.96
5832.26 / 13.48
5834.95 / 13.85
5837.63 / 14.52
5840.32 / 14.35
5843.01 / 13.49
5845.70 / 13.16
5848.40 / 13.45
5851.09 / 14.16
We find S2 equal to 12.9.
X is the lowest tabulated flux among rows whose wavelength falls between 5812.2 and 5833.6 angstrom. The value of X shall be 11.72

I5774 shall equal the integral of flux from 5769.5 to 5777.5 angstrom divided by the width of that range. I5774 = 11.6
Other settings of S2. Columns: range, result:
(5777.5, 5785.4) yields 12.1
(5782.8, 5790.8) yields 12.5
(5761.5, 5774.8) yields 11.4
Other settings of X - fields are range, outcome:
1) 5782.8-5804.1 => 12.3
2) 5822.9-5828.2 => 12.64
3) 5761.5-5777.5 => 10.68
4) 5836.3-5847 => 13.16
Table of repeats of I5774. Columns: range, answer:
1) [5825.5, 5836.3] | 13.2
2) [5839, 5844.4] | 13.9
